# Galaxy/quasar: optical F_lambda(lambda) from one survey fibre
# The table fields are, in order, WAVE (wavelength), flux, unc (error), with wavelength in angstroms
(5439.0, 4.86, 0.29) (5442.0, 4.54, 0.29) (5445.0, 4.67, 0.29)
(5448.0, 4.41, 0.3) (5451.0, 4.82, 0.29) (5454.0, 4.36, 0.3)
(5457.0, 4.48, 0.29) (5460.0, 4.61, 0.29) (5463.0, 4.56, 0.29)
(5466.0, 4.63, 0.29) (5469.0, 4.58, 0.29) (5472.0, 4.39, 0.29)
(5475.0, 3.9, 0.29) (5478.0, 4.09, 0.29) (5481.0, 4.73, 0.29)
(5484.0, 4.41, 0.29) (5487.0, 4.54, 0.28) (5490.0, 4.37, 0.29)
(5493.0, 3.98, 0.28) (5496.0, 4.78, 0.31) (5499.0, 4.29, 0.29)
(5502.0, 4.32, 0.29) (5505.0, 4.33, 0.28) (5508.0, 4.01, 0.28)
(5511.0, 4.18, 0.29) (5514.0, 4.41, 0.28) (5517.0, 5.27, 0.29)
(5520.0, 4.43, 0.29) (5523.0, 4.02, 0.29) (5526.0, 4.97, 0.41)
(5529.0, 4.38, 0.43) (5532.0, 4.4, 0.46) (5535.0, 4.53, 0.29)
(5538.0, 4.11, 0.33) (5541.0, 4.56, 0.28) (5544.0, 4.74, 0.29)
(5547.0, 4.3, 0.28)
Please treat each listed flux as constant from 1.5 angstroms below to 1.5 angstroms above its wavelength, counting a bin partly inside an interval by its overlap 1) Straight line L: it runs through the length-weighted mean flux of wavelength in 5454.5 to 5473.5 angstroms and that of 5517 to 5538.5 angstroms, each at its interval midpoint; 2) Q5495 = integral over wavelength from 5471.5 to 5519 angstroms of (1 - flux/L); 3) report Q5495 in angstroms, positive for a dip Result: 1.38 angstroms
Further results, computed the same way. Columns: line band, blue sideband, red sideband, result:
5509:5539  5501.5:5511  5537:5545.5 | -0.8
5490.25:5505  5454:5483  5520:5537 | 0.3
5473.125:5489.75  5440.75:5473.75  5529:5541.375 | 0.6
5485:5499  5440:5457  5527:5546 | 0.3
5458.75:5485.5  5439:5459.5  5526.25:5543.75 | 0.7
